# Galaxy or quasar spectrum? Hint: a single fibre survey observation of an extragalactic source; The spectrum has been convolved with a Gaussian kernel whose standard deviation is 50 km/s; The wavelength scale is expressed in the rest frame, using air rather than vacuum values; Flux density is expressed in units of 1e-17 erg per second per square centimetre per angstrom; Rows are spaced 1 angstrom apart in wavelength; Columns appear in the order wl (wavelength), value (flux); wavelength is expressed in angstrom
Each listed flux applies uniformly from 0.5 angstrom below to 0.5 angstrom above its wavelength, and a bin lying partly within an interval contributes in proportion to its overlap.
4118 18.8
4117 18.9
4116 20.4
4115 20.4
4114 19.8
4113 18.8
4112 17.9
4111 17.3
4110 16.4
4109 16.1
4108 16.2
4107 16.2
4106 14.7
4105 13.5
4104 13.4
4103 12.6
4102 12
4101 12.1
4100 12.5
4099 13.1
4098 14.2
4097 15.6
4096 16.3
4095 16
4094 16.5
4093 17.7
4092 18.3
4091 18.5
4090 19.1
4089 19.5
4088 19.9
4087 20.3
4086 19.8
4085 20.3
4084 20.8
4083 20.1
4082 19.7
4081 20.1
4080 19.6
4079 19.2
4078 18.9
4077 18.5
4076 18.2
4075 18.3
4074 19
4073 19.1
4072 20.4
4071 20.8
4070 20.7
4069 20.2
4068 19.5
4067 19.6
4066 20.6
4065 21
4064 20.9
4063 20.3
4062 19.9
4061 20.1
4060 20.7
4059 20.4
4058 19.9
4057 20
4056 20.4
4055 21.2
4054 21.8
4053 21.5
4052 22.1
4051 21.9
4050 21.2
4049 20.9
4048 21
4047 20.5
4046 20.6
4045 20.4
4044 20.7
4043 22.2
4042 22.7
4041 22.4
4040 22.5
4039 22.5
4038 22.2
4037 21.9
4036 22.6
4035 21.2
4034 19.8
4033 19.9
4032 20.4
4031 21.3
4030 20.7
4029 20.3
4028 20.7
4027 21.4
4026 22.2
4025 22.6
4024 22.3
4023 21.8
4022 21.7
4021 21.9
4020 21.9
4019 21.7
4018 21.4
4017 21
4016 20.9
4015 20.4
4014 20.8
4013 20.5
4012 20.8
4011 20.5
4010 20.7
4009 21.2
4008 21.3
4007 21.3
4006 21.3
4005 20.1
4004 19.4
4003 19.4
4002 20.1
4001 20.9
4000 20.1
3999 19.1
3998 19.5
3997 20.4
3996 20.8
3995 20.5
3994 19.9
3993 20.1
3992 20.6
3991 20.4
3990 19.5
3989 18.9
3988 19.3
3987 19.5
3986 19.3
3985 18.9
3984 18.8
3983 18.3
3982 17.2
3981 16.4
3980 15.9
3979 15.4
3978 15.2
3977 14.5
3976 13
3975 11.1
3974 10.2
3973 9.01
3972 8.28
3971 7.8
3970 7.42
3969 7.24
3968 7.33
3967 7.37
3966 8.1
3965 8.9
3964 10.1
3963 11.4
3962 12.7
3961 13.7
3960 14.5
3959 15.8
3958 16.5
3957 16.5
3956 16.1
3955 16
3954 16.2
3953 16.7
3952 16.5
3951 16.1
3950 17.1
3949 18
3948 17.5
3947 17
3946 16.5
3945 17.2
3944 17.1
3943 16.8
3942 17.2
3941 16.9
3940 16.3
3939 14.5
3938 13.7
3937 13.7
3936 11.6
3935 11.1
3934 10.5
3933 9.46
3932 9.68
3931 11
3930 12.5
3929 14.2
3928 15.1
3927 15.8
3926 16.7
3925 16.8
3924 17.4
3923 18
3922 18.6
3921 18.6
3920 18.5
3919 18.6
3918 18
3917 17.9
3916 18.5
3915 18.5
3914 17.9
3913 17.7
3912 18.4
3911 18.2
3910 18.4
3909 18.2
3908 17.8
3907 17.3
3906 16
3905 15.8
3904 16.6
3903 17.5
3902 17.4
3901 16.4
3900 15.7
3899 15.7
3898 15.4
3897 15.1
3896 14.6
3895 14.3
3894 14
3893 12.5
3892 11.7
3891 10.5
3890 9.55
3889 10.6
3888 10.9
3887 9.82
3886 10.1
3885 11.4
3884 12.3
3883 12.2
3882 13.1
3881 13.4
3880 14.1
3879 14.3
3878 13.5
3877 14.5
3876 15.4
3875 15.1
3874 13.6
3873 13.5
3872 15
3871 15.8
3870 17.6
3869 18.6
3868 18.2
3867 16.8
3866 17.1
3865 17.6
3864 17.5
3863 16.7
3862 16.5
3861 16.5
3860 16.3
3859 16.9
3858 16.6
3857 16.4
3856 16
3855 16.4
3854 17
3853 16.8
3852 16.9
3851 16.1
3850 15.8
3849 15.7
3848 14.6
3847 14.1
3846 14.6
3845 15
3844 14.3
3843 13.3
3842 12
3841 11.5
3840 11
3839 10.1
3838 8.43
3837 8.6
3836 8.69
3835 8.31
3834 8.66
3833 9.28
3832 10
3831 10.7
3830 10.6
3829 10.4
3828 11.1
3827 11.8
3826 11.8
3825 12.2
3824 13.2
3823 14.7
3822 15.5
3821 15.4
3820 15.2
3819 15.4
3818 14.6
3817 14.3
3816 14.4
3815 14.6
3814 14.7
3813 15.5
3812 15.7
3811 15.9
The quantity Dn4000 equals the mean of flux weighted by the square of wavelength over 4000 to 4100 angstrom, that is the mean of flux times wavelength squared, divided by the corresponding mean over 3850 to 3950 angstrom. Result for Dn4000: 1.41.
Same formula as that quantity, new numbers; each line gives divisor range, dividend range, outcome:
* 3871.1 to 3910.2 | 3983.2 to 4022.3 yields 1.52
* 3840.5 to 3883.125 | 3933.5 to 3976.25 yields 0.91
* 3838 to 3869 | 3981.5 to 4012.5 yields 1.39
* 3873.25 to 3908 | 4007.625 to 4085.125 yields 1.62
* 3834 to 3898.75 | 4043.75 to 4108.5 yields 1.48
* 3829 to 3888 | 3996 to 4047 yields 1.64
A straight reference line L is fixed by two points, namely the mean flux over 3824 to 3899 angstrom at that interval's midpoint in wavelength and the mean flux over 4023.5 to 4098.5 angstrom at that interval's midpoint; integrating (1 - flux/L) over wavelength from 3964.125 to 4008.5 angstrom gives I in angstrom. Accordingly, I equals 3.91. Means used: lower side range 13.6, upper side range 20.2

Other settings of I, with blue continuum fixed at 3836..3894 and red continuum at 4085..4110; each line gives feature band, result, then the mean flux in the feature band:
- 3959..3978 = 5.8 angstrom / 10.4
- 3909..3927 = -4.2 angstrom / 18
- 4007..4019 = -4.3 angstrom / 20.9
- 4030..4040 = -3.7 angstrom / 21.3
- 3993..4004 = -3.4 angstrom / 20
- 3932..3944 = 0.8 angstrom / 13.8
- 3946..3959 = -1.5 angstrom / 16.6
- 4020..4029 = -3.6 angstrom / 21.7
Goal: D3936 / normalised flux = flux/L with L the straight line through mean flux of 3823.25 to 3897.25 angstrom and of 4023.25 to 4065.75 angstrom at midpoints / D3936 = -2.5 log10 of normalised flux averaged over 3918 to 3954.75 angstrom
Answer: 0.077 mag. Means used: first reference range 13.6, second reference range 21.2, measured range 15.6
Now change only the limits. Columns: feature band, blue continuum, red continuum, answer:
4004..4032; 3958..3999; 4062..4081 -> -0.24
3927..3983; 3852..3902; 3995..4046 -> 0.31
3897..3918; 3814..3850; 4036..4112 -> -0.19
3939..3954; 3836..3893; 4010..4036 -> 0.06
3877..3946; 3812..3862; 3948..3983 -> -0.13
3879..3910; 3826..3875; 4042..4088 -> 0.10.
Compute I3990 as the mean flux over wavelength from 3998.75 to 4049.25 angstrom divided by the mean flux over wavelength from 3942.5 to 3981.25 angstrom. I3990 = 1.6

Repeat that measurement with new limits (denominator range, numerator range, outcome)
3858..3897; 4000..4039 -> 1.47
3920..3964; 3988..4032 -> 1.36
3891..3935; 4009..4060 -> 1.34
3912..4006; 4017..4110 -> 1.24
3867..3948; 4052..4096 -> 1.30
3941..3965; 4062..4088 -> 1.27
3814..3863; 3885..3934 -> 1.13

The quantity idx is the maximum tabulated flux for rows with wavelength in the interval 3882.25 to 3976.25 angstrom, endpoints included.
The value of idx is 18.6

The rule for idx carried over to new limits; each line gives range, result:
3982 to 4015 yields 21.3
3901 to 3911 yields 18.4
